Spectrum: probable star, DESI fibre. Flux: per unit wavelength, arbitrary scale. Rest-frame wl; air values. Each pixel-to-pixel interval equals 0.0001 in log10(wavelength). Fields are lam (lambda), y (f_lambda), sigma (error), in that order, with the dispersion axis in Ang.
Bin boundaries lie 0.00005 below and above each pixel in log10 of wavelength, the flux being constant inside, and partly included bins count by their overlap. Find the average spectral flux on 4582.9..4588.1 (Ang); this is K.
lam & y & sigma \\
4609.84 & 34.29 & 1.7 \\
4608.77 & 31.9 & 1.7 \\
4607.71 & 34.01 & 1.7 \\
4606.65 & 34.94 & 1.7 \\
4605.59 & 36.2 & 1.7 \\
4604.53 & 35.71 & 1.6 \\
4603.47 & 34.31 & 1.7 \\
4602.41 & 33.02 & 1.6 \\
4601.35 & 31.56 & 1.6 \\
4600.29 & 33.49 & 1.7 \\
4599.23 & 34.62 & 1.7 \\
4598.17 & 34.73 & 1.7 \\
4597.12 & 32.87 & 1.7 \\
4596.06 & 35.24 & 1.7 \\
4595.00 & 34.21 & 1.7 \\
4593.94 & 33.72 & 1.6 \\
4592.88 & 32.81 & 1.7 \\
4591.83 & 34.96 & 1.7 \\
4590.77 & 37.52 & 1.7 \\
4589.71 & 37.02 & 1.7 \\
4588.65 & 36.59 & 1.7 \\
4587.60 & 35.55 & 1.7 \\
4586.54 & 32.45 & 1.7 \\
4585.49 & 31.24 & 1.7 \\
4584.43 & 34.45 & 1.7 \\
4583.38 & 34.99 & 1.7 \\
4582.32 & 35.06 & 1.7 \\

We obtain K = 33.7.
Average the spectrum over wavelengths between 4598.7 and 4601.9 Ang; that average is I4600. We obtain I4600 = 33.2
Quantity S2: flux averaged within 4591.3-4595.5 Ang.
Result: 33.9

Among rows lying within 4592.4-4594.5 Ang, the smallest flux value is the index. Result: 32.81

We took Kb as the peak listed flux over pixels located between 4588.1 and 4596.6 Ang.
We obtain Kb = 37.52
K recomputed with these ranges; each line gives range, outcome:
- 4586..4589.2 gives 34.9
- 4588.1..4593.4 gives 35.8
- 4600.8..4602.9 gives 32.3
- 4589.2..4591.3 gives 37.2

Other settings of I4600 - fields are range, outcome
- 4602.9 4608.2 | 35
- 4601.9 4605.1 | 34.4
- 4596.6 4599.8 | 34.1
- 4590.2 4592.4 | 36.2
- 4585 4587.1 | 31.9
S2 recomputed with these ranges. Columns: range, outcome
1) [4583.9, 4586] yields 32.9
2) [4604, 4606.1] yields 36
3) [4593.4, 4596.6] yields 34.3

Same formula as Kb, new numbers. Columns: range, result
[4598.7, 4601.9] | 34.62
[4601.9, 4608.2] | 36.2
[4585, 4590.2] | 37.02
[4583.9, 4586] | 34.45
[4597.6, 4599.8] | 34.73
